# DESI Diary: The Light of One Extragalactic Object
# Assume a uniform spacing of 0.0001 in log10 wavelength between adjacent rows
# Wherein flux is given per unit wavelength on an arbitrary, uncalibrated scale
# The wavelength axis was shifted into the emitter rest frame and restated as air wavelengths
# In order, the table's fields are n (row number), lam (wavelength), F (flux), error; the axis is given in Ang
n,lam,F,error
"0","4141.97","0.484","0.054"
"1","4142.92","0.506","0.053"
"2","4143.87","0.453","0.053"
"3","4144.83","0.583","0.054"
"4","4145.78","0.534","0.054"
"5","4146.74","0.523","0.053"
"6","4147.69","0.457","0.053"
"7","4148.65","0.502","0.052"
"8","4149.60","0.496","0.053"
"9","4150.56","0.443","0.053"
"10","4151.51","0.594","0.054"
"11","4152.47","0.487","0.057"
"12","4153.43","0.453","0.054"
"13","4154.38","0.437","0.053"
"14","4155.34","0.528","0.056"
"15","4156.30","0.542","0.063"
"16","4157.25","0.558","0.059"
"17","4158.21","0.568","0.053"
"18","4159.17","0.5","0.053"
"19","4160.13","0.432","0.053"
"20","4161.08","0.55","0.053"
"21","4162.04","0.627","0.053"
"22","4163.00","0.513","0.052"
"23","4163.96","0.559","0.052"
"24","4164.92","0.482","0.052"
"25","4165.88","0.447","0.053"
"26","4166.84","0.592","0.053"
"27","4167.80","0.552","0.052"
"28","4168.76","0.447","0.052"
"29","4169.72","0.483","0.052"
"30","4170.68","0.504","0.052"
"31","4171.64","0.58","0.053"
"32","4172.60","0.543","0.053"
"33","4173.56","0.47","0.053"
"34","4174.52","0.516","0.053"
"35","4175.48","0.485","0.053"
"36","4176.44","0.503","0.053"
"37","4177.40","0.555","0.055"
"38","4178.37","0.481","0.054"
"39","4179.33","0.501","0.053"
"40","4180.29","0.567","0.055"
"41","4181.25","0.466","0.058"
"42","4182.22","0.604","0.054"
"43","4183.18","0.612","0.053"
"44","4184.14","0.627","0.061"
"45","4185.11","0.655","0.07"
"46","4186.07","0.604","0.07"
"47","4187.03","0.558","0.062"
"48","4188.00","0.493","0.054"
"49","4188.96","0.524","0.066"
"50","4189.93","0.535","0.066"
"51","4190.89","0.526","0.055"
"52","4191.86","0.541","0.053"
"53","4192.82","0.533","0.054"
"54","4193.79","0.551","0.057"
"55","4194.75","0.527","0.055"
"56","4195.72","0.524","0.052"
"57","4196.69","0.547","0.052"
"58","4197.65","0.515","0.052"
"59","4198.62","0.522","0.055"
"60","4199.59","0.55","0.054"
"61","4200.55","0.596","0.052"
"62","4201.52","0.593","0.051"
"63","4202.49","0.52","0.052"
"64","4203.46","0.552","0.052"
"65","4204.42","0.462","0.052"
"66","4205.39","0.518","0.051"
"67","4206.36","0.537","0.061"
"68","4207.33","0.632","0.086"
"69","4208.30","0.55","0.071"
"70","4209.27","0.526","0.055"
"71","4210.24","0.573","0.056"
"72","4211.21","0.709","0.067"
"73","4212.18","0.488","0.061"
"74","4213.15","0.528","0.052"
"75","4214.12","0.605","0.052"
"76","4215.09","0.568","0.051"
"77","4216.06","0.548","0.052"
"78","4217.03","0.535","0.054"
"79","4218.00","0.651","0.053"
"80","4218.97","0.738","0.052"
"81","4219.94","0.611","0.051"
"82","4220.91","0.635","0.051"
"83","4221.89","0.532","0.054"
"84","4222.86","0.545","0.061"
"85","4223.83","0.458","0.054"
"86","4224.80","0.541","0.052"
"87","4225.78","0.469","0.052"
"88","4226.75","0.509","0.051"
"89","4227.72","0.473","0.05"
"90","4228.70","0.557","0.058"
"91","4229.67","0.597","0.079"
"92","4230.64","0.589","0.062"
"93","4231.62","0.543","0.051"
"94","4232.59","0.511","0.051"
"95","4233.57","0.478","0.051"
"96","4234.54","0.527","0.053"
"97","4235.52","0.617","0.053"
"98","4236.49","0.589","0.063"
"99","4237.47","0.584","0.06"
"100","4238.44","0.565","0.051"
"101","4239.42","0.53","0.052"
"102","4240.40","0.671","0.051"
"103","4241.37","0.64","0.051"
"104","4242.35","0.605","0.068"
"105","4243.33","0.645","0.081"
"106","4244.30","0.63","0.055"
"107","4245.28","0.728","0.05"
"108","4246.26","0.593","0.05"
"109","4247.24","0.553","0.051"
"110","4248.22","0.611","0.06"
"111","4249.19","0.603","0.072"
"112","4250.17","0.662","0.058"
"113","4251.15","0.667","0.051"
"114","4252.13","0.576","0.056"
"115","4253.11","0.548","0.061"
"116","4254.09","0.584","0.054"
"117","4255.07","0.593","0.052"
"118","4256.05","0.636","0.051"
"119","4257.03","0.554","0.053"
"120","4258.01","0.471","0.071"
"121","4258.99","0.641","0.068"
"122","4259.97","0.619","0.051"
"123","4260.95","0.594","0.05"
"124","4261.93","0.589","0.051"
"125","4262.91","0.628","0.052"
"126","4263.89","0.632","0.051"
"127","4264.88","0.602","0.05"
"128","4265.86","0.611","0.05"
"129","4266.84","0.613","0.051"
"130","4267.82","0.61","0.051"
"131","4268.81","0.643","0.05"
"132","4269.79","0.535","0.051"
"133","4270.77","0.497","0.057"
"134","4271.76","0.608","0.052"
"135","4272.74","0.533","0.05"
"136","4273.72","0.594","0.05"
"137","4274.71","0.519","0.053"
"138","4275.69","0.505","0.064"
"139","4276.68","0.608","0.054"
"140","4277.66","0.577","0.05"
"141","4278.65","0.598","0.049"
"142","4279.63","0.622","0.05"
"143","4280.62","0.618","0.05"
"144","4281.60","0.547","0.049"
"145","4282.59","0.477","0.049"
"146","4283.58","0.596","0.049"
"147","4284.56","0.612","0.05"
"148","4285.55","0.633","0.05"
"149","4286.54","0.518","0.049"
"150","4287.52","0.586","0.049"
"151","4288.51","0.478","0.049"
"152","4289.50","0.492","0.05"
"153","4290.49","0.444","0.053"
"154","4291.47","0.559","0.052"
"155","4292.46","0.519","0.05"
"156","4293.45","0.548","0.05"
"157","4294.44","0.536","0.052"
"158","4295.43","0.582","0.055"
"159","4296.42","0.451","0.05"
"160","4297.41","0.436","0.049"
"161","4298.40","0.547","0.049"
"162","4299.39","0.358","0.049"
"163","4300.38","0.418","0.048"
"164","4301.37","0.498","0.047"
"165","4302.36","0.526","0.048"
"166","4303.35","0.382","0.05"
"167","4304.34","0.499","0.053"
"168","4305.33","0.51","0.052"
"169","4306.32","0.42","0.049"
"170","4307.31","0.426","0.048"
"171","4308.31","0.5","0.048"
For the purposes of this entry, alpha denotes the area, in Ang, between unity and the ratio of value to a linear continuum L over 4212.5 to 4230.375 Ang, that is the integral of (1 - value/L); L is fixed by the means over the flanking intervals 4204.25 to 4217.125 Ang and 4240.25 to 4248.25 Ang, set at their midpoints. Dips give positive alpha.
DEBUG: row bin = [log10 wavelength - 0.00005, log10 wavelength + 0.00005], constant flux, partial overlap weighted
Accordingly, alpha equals 0.6 Ang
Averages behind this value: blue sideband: 0.558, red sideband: 0.63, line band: 0.561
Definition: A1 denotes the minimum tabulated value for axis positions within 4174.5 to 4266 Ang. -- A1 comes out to 0.458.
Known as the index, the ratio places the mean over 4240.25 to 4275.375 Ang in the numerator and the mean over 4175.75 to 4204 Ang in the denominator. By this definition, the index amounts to 1.1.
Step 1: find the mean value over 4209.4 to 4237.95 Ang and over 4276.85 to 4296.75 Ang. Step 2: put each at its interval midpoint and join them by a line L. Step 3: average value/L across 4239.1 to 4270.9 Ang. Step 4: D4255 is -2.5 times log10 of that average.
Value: -0.090 mag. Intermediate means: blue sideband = 0.562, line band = 0.605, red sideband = 0.551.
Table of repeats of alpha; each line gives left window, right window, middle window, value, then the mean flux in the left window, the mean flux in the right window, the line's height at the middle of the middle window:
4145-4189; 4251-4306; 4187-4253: -3.46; 0.526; 0.552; 0.538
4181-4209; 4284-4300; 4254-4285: -3.38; 0.551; 0.518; 0.526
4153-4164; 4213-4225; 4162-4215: 0.81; 0.521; 0.579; 0.55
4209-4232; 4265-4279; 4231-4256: -1.12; 0.564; 0.576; 0.569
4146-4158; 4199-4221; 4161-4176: 0.07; 0.504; 0.574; 0.524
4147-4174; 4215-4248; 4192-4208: 0.15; 0.513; 0.576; 0.548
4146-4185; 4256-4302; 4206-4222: -1.58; 0.521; 0.554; 0.535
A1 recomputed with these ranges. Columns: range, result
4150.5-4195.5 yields 0.432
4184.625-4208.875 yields 0.462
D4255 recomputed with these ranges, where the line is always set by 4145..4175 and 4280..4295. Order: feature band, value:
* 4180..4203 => -0.06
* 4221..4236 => 0.00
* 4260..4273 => -0.10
